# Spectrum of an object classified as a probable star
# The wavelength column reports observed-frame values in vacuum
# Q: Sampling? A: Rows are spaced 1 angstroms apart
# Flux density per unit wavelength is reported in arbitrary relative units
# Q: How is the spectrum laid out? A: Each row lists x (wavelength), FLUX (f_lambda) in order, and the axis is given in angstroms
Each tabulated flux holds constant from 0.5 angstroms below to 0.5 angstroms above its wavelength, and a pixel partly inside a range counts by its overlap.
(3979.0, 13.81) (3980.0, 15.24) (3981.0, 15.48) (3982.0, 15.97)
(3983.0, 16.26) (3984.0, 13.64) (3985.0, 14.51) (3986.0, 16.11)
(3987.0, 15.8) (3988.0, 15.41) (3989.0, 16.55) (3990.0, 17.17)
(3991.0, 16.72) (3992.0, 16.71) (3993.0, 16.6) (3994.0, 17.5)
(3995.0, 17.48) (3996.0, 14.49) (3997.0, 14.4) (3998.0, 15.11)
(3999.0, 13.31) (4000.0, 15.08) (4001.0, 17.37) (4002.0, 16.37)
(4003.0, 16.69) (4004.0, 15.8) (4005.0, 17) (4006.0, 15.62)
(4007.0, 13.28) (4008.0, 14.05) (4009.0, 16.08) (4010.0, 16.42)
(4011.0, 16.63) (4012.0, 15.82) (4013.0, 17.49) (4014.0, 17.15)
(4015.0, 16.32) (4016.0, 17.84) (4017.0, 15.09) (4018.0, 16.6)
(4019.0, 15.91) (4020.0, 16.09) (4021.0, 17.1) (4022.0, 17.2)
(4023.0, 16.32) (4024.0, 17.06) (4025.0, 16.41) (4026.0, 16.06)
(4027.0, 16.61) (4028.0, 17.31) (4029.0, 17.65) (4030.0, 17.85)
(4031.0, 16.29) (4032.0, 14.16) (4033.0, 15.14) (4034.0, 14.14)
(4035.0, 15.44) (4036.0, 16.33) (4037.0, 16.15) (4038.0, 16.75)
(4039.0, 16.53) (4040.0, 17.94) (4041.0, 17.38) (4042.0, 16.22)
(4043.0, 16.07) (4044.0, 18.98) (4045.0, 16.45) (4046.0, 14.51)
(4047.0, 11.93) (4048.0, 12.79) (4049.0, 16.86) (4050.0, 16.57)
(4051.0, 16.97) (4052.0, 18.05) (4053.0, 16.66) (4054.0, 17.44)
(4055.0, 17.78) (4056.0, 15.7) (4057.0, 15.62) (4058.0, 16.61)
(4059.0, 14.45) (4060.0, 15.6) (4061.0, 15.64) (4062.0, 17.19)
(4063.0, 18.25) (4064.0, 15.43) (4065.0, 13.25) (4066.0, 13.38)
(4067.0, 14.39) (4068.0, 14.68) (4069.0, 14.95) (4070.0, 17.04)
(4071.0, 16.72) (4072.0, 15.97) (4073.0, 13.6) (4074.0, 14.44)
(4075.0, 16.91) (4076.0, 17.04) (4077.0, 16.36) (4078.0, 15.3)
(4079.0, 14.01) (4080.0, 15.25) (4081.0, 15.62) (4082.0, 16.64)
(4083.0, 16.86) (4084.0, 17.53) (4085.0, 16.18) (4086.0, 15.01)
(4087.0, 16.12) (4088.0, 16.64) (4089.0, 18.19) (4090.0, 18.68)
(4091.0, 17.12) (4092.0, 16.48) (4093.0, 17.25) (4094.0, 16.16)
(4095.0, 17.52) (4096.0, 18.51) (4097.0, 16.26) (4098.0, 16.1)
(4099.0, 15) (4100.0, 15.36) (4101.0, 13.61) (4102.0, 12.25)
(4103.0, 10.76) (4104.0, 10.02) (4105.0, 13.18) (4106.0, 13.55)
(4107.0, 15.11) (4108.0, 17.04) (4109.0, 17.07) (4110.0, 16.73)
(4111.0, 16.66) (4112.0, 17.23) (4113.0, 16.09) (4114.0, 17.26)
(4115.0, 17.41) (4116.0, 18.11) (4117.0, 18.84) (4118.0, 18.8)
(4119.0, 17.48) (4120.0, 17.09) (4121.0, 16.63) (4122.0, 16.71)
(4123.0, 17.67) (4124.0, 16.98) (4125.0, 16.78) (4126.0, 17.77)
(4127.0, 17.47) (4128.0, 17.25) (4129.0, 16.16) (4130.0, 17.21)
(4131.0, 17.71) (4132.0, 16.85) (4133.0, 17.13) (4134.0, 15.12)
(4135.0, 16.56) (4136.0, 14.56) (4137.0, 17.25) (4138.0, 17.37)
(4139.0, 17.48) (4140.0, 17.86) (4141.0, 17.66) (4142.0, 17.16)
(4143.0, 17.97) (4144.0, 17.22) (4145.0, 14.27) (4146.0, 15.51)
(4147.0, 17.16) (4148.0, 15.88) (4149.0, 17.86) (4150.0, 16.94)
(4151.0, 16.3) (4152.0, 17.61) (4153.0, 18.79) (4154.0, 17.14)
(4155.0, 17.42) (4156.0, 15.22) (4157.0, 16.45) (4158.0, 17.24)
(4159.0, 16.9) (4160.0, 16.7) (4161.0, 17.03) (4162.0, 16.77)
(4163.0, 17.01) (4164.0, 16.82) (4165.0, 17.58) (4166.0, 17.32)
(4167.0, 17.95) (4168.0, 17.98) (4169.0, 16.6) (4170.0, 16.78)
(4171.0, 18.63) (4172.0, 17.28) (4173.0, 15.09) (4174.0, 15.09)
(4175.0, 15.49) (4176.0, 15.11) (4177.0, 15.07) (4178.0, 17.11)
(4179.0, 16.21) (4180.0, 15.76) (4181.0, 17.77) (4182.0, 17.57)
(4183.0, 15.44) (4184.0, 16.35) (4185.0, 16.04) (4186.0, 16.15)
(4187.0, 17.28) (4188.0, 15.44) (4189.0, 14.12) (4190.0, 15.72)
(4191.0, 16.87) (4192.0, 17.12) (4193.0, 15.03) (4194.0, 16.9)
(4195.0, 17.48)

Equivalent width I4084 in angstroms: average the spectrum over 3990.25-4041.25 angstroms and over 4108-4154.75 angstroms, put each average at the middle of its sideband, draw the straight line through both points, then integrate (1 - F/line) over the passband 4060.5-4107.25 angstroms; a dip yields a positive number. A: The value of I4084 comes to 3.2 angstroms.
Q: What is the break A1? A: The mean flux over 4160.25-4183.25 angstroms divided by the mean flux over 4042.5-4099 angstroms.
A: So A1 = 1.04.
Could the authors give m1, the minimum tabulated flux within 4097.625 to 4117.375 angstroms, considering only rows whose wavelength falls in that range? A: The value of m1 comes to 10.02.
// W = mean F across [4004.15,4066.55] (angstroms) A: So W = 16.2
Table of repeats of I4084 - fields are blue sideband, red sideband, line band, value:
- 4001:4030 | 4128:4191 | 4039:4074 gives 1.2 angstroms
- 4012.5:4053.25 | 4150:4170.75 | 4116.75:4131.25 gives -0.4 angstroms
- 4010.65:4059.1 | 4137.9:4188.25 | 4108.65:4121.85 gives -0.6 angstroms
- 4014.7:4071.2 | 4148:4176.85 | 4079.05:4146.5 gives 0.6 angstroms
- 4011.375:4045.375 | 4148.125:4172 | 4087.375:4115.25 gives 1.7 angstroms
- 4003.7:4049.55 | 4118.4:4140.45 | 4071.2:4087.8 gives 0.7 angstroms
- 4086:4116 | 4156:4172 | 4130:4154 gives -0.3 angstroms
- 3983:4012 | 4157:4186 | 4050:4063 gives -0.4 angstroms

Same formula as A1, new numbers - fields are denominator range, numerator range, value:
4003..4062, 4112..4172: 1.05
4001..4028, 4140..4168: 1.04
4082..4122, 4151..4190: 1.03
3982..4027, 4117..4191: 1.04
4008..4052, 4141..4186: 1.03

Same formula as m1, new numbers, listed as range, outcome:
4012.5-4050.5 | 11.93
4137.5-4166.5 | 14.27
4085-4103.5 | 10.76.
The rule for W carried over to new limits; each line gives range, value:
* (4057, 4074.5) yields 15.4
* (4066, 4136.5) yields 16.2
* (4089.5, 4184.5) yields 16.6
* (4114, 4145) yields 17.2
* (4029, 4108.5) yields 15.8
